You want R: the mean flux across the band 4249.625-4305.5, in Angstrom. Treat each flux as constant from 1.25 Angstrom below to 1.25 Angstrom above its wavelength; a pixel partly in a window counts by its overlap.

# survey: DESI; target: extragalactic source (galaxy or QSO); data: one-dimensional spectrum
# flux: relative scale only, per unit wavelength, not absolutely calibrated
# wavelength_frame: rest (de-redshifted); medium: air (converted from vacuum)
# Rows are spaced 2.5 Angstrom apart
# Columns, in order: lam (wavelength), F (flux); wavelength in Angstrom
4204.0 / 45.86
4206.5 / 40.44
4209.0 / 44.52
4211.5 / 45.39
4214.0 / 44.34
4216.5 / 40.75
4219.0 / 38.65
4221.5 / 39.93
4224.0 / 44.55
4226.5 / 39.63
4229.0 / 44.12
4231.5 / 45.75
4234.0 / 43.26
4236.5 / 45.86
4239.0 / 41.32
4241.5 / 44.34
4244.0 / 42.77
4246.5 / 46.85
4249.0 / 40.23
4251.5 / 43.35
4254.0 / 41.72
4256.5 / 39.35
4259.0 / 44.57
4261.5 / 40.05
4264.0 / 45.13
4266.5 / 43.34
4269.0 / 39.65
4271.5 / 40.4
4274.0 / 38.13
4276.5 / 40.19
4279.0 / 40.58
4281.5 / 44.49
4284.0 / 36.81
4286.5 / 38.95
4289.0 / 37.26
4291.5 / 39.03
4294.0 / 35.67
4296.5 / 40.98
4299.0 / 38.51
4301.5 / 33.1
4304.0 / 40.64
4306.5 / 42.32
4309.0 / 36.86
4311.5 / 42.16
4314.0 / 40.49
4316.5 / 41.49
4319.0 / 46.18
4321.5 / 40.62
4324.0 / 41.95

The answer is 40.1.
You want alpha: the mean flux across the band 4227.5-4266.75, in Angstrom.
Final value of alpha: 43.2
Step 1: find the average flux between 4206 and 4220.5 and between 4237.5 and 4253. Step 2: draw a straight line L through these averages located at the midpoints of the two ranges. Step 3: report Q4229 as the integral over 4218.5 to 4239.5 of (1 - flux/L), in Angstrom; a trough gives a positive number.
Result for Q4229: 0.0 Angstrom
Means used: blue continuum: 42.4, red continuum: 43.2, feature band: 42.7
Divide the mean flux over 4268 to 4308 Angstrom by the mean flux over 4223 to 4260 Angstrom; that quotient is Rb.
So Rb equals 0.91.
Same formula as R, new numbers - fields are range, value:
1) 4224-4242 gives 43.5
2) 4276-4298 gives 39.3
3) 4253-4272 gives 41.8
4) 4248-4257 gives 41.3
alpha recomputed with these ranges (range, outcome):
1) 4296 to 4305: 38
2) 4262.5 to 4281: 41.2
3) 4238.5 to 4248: 43.9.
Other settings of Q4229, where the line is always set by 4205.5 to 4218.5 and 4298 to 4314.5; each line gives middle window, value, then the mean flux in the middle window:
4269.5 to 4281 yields 0.1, 40.1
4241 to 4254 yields -0.6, 43.3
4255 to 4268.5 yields -0.5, 42.3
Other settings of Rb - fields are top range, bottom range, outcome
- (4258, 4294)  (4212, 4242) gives 0.95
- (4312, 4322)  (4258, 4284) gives 1.02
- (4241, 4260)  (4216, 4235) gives 1.02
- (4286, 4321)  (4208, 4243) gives 0.92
